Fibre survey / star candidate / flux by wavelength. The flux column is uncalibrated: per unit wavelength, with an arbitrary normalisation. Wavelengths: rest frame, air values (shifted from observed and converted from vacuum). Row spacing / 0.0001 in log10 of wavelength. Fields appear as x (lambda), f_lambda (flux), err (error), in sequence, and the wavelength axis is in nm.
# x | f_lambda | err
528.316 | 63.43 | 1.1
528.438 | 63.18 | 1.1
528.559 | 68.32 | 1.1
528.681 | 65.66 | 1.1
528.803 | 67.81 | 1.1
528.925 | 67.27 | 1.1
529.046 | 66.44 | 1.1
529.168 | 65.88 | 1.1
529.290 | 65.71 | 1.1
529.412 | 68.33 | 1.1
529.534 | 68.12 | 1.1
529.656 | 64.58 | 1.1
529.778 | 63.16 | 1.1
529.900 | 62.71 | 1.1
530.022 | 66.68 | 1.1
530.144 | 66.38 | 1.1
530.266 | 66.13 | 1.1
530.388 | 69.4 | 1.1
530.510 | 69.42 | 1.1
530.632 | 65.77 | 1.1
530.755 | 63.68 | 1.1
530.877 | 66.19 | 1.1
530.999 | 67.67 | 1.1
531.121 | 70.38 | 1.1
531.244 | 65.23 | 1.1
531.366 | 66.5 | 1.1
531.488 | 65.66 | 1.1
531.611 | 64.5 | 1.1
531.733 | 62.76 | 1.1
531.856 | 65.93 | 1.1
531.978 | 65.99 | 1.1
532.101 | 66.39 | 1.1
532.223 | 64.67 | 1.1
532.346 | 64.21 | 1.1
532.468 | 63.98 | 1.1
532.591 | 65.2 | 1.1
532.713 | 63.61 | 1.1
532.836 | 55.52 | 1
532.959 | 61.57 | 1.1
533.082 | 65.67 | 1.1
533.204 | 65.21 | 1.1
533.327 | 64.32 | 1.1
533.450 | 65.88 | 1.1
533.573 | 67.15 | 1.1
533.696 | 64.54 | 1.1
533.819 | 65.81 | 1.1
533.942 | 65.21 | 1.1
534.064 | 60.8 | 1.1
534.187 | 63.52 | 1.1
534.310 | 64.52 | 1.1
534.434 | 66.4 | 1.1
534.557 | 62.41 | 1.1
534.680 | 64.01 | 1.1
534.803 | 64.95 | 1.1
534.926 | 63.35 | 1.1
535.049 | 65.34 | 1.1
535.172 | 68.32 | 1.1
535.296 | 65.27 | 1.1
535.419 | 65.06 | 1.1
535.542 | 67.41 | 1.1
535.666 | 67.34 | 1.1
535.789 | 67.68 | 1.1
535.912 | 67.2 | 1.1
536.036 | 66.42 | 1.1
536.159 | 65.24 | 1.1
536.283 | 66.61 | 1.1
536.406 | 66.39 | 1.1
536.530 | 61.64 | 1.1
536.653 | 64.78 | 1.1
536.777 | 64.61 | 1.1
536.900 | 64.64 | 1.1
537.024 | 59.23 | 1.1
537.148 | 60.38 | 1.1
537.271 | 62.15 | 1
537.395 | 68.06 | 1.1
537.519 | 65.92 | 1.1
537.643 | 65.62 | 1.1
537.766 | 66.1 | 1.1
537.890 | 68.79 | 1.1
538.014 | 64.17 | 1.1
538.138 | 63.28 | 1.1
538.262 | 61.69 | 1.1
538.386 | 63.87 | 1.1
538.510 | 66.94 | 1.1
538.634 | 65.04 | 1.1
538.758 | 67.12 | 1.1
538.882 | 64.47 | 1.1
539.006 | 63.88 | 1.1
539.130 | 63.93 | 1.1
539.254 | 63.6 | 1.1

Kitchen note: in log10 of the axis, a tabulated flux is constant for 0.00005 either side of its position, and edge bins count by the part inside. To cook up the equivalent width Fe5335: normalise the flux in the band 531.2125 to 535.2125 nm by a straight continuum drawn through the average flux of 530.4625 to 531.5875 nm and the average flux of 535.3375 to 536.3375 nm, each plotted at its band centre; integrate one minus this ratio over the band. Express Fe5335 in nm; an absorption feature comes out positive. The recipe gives 0.13 nm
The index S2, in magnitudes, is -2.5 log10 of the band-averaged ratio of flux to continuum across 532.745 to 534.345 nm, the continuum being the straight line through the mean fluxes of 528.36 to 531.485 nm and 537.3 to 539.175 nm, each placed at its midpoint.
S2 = 0.035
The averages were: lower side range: 66.4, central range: 63.8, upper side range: 65.2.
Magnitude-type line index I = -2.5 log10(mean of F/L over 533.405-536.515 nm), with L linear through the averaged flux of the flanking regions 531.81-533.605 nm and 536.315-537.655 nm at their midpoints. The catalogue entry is -0.02 mag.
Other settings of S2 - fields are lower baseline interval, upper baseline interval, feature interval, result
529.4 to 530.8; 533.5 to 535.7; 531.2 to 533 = 0.03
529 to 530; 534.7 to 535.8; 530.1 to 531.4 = -0.02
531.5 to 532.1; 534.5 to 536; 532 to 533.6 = 0.02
